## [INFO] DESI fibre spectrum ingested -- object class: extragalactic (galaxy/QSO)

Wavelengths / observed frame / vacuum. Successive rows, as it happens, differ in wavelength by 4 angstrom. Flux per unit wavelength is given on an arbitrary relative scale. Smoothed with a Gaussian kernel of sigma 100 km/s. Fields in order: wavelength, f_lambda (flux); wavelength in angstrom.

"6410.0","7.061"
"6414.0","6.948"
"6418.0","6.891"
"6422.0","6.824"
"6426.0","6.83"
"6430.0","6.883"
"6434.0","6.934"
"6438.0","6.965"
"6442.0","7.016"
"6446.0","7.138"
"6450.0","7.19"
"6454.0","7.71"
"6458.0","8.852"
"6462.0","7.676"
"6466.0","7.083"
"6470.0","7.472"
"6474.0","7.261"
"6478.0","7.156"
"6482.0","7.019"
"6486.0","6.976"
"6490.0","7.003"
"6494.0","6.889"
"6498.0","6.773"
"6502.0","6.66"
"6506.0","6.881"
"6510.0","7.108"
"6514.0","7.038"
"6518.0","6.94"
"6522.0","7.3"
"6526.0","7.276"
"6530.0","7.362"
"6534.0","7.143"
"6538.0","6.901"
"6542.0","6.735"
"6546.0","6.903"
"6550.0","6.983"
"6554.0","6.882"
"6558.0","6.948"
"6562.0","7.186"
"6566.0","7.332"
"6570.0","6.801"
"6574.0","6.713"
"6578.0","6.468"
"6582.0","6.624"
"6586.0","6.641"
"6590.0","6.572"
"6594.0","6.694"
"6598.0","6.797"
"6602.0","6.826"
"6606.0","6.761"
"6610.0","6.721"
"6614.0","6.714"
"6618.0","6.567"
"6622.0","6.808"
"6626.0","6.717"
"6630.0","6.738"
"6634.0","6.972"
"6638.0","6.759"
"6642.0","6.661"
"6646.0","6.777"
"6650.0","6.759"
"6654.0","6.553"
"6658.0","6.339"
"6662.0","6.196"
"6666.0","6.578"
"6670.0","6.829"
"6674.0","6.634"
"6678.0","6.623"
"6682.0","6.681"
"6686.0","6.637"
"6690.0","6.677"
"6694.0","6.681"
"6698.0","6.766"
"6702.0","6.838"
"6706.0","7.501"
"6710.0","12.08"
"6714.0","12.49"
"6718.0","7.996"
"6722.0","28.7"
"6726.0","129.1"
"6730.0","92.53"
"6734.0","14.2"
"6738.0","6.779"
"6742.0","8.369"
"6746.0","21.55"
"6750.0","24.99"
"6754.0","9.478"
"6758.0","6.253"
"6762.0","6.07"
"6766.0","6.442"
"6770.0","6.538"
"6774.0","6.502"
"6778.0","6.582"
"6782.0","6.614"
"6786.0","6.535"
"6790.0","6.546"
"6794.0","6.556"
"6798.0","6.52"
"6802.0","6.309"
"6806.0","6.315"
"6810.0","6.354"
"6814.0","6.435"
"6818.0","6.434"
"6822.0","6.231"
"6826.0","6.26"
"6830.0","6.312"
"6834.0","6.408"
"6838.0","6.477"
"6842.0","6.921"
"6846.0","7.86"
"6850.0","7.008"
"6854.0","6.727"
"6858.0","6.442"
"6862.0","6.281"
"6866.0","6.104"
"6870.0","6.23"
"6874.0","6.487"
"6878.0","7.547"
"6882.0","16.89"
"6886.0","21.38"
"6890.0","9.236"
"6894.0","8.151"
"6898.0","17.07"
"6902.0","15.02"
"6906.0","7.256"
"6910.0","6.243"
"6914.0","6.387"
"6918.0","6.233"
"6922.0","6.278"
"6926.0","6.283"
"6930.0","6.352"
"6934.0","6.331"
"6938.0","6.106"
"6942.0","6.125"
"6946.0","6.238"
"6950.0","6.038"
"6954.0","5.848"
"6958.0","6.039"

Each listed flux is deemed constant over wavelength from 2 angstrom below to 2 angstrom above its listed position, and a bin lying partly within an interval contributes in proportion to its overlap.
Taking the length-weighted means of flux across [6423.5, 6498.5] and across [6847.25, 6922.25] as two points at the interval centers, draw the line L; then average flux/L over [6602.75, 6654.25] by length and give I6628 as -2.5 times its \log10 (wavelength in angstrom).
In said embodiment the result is 0.18 mag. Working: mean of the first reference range 7.21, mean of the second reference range 9.16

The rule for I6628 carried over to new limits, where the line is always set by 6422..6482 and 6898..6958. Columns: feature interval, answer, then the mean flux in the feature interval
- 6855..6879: 0.118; 6.48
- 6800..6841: 0.138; 6.37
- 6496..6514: 0.060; 6.88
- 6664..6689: 0.091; 6.66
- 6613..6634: 0.081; 6.73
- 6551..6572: 0.035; 7.03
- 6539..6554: 0.059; 6.88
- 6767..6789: 0.108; 6.55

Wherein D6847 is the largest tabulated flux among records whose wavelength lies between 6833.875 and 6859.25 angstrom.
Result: 7.86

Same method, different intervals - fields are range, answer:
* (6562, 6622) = 7.332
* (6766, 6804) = 6.614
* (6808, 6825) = 6.435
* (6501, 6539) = 7.362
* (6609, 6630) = 6.808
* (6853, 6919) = 21.38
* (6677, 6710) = 12.08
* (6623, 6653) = 6.972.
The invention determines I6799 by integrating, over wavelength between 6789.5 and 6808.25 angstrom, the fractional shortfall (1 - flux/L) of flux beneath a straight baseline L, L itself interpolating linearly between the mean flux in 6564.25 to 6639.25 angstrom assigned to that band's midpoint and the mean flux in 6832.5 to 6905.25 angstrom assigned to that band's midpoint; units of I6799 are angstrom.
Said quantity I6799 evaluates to 4.79 angstrom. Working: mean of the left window 6.75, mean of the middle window 6.44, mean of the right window 9.33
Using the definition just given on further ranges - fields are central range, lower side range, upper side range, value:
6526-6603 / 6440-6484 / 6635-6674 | 1.22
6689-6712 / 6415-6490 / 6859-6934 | 1.26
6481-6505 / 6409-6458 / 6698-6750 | 9.46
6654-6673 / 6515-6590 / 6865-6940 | 2.79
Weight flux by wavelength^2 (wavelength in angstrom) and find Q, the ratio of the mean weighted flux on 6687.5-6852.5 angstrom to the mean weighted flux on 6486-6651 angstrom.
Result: 2.09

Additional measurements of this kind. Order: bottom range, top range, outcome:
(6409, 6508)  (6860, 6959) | 1.34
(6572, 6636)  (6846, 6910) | 1.57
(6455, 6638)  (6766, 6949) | 1.19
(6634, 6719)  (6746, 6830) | 1.11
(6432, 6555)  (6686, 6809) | 2.41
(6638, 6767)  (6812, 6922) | 0.56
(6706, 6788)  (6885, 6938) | 0.46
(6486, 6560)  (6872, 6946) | 1.46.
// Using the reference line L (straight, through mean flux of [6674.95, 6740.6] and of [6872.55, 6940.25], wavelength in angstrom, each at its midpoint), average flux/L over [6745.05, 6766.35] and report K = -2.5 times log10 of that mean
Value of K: 0.47 mag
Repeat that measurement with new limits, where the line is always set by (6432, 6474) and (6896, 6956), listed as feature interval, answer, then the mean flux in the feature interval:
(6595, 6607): 0.10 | 6.79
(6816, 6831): 0.19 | 6.31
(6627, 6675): 0.13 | 6.65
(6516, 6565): 0.06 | 7.05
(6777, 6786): 0.15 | 6.59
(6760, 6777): 0.18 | 6.4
